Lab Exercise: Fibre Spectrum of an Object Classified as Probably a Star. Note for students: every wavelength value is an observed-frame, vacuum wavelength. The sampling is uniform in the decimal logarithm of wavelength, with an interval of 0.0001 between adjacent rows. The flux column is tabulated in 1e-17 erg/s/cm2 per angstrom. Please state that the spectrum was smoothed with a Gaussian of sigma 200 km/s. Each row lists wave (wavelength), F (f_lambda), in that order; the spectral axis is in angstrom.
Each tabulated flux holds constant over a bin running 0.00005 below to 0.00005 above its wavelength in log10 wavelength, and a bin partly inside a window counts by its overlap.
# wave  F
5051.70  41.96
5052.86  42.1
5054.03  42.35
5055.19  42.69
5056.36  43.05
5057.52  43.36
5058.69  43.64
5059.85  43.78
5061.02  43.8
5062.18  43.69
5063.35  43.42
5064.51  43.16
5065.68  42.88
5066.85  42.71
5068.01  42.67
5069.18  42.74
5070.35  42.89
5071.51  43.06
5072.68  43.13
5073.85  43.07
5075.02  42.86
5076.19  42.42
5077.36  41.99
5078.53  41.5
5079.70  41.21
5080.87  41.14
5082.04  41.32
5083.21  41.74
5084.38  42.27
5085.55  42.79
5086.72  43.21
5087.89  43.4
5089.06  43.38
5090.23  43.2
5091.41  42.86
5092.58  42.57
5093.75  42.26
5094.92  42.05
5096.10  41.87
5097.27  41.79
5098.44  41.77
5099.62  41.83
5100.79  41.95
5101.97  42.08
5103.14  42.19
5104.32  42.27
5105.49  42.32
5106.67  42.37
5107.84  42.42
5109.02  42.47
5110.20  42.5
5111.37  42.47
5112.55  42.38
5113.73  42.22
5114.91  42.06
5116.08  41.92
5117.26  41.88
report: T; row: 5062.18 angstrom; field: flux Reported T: 43.69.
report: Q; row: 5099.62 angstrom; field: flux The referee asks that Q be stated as 41.83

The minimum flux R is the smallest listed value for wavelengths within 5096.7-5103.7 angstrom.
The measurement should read 41.77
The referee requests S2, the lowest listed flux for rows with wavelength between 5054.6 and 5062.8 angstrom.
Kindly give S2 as 42.69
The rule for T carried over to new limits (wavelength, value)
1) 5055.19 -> 42.69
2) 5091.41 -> 42.86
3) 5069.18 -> 42.74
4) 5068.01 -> 42.67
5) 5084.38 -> 42.27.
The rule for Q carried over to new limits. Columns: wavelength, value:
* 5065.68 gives 42.88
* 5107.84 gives 42.42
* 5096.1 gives 41.87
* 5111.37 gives 42.47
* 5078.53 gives 41.5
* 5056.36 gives 43.05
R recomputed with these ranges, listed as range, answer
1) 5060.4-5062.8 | 43.69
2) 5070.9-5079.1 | 41.5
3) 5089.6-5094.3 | 42.26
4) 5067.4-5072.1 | 42.67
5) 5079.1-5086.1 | 41.14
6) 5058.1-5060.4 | 43.64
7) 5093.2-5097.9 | 41.79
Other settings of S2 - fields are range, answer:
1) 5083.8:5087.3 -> 42.27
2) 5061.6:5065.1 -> 43.16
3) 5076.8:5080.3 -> 41.21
